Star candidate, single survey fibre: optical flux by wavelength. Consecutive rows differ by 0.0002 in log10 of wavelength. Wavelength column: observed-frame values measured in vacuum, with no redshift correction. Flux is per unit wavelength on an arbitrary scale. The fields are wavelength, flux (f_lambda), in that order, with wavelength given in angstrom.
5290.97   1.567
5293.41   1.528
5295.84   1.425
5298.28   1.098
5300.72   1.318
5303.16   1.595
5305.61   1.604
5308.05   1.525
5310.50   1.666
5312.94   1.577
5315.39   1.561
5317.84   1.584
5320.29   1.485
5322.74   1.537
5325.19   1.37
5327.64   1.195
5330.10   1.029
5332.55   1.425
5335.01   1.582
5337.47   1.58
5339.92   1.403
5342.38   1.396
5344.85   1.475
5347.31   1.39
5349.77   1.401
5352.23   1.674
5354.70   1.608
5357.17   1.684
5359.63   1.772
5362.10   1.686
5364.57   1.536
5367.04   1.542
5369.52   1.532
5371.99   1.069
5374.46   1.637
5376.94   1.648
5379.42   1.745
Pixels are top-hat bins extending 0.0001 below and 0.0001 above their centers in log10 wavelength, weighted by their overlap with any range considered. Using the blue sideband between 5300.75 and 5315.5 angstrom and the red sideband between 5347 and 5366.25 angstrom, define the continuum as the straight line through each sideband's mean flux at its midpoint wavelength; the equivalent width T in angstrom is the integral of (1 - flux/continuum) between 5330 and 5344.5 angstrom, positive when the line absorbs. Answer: 1.4 angstrom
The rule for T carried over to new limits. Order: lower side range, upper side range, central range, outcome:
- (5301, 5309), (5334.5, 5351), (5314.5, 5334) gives 1.35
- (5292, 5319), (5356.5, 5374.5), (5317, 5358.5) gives 1.80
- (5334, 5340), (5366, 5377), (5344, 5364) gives -1.09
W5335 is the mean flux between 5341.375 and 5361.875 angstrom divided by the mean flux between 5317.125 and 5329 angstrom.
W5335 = 1.1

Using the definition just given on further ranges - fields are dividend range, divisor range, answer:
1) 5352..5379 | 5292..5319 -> 1.06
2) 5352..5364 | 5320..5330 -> 1.25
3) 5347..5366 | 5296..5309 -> 1.13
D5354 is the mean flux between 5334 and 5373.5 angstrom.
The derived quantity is 1.52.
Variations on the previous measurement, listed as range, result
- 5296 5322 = 1.5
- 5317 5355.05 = 1.44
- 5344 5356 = 1.51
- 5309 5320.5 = 1.58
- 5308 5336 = 1.46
